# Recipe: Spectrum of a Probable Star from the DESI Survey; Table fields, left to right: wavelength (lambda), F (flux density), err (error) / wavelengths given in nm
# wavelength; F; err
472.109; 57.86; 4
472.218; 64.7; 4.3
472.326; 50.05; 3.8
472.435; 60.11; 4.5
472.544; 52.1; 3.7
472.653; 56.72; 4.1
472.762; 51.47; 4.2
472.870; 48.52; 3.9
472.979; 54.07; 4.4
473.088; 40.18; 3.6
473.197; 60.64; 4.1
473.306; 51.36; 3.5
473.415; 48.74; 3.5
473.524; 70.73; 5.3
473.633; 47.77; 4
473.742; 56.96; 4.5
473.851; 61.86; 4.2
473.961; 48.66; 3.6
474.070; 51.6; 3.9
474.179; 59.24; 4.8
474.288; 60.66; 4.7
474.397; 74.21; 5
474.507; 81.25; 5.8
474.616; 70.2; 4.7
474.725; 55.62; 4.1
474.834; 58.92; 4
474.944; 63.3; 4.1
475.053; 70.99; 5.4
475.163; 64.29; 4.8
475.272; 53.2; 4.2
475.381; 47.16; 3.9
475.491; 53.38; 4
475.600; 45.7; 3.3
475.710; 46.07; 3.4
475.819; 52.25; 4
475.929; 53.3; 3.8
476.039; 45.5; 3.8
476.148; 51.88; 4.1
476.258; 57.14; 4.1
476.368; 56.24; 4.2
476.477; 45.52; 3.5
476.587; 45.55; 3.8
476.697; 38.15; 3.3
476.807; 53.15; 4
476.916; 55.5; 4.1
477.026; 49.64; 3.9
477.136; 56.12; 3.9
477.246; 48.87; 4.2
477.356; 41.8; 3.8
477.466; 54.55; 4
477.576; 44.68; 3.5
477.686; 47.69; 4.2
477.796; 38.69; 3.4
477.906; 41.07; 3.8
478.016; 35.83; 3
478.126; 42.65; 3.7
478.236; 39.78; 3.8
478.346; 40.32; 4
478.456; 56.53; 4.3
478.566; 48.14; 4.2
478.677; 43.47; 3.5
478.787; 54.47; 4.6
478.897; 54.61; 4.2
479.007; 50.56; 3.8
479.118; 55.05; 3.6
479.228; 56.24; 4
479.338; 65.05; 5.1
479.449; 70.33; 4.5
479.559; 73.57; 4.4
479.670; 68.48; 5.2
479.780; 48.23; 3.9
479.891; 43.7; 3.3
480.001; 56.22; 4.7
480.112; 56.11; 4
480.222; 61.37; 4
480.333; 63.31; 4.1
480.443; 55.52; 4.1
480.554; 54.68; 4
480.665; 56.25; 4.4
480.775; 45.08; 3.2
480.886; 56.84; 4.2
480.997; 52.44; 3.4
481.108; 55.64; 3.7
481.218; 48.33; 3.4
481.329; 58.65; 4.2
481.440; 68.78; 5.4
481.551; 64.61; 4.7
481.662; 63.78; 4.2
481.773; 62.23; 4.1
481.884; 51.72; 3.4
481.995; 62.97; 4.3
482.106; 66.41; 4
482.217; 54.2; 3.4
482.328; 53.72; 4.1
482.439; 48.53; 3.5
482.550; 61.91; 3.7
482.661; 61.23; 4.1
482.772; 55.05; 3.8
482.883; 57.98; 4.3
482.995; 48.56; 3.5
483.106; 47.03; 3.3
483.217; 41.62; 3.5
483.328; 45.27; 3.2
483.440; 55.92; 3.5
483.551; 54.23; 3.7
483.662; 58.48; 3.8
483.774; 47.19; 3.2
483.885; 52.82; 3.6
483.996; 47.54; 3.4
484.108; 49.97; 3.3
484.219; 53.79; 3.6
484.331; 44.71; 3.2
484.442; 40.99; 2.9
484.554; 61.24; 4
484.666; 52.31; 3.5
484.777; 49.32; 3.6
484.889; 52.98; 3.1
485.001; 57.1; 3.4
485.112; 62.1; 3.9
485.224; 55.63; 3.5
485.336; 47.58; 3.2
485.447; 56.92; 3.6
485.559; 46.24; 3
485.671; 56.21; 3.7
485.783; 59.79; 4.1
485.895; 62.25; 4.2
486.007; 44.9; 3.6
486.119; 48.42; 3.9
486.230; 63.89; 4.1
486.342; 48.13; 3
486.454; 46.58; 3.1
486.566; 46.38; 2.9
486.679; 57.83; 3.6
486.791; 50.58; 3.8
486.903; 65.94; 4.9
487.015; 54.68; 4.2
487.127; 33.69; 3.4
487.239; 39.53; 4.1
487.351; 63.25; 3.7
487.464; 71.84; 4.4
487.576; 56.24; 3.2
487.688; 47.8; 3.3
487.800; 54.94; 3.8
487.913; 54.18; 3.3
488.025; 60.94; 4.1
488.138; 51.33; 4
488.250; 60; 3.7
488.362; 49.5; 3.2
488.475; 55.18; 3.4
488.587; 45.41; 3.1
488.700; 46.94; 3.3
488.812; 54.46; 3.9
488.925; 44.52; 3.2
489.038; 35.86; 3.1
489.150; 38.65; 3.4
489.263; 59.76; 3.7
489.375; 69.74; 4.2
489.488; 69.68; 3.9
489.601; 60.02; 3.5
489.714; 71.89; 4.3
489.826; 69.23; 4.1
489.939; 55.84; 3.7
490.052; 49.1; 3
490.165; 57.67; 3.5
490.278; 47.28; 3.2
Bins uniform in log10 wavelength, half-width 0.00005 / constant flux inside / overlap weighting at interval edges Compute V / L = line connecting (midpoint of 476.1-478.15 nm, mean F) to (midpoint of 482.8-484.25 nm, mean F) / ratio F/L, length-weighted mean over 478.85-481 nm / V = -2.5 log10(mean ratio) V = -0.17 mag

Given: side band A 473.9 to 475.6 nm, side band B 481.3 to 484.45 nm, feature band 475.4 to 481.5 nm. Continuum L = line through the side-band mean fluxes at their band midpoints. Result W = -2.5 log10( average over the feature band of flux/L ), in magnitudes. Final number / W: 0.11 mag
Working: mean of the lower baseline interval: 60.4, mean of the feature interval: 52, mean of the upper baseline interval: 54.6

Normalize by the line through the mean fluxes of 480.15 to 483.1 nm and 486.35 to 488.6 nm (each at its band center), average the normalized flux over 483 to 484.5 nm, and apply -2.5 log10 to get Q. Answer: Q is 0.14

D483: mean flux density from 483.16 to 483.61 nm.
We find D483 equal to 49.4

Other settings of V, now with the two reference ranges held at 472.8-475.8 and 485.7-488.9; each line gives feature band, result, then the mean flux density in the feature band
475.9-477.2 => 0.12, 50.6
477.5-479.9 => 0.10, 51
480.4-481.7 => -0.03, 56.6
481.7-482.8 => -0.06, 58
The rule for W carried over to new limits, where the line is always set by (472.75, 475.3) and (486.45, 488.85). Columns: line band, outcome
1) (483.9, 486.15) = 0.03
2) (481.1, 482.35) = -0.07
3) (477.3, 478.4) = 0.32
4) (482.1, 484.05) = 0.04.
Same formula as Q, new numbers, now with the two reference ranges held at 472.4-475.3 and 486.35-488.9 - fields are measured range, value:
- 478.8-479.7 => -0.093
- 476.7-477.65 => 0.147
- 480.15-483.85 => -0.013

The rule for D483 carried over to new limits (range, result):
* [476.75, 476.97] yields 54.3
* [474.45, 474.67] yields 75.6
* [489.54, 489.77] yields 66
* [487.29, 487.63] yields 63.4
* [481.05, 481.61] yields 59.2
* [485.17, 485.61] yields 51.7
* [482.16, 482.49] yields 52.3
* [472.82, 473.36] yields 50.9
